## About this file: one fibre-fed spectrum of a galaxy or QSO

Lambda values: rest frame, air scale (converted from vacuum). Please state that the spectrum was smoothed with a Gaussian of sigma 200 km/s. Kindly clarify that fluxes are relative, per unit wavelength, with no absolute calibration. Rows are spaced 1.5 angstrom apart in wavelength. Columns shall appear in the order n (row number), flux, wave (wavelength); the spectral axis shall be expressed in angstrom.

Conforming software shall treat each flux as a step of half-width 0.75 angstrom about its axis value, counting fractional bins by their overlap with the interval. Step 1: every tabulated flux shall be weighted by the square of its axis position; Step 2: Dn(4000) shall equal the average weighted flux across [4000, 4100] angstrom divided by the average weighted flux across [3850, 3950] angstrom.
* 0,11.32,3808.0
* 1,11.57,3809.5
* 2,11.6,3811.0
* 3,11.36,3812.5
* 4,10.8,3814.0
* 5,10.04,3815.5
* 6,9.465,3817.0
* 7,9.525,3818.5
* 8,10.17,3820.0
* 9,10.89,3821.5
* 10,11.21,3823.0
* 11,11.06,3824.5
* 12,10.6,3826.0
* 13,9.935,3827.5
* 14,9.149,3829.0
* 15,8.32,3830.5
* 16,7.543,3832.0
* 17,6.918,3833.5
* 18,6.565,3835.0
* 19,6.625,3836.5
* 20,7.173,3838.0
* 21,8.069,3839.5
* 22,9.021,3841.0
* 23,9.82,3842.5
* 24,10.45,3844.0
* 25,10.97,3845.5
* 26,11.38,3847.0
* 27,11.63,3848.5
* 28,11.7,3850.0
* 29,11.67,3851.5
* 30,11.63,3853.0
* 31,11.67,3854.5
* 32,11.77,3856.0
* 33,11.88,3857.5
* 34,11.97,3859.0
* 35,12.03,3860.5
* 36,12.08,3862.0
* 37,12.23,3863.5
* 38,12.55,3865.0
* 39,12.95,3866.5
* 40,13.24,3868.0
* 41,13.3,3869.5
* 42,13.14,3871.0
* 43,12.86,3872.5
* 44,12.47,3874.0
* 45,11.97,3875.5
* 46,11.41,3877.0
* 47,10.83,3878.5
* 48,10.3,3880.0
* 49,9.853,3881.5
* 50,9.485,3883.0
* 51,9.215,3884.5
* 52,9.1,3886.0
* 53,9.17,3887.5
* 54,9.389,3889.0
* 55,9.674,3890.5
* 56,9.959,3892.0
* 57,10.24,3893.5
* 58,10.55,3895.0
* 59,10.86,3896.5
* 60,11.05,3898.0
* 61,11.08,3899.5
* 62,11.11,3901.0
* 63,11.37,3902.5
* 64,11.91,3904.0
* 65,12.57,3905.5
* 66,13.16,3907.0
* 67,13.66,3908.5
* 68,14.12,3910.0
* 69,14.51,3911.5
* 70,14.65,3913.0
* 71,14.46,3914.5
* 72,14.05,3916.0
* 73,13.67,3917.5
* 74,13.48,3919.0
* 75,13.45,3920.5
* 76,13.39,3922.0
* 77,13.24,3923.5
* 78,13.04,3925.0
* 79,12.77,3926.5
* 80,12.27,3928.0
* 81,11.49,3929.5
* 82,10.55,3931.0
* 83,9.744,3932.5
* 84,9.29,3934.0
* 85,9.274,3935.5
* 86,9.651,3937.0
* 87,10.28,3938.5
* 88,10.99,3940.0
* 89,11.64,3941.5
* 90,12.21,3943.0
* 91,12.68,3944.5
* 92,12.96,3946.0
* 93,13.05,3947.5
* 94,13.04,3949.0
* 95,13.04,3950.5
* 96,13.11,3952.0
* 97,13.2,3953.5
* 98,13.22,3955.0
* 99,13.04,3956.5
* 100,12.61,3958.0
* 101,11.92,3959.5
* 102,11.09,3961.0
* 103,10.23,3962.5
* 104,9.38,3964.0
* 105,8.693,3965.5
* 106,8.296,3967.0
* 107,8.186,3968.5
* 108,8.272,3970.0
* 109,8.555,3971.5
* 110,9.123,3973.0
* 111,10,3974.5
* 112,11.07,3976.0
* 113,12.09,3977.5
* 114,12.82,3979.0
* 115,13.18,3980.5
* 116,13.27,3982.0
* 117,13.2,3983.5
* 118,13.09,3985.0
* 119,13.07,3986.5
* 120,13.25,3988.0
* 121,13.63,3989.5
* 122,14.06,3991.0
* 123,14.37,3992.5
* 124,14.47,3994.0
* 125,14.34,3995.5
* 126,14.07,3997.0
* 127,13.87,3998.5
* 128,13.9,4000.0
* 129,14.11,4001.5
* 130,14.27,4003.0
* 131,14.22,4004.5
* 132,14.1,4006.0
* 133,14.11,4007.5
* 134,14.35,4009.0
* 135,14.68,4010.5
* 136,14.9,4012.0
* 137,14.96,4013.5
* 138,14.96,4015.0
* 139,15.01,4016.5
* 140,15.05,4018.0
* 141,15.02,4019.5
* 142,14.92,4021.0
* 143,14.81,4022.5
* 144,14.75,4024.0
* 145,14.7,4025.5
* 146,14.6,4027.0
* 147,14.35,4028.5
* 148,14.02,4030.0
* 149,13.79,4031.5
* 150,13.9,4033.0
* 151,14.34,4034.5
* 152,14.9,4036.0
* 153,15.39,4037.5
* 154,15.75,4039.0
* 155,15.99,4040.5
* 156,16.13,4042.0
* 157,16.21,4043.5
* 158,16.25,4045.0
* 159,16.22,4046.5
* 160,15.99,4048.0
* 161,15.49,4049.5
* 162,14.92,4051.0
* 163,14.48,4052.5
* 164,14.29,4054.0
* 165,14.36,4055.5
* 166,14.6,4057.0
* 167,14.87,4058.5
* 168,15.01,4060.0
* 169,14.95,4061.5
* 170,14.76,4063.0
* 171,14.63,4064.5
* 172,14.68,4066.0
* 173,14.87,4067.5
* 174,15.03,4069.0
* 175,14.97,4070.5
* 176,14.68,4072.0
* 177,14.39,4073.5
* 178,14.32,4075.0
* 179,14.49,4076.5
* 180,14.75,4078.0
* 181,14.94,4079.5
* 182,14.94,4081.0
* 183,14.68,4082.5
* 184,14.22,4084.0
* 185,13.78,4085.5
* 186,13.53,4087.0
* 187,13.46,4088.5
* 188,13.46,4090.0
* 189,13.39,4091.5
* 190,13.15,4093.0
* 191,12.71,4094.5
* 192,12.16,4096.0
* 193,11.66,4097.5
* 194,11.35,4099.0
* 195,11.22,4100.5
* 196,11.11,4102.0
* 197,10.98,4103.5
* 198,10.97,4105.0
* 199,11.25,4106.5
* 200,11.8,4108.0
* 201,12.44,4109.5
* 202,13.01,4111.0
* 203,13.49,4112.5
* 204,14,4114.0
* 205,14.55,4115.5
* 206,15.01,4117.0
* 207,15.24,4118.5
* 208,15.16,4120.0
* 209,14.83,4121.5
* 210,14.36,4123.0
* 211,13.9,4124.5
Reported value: 1.3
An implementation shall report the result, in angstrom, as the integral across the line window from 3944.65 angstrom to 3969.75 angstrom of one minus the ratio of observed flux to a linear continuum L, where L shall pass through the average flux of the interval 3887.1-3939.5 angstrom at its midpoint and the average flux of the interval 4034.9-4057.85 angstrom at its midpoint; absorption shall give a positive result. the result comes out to 2.8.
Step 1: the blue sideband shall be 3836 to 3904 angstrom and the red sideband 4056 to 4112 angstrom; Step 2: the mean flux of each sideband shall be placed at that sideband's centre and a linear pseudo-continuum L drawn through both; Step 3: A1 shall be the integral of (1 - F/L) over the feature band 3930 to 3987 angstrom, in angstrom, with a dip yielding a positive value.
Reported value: 3.5 angstrom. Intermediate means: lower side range 10.9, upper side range 13.5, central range 11.3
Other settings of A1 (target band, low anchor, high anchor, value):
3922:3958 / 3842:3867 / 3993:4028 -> 3.52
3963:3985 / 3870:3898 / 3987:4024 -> 4.77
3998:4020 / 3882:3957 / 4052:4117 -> -2.87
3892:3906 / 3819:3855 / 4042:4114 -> -0.37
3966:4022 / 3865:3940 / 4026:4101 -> 0.82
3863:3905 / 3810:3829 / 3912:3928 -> 4.46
